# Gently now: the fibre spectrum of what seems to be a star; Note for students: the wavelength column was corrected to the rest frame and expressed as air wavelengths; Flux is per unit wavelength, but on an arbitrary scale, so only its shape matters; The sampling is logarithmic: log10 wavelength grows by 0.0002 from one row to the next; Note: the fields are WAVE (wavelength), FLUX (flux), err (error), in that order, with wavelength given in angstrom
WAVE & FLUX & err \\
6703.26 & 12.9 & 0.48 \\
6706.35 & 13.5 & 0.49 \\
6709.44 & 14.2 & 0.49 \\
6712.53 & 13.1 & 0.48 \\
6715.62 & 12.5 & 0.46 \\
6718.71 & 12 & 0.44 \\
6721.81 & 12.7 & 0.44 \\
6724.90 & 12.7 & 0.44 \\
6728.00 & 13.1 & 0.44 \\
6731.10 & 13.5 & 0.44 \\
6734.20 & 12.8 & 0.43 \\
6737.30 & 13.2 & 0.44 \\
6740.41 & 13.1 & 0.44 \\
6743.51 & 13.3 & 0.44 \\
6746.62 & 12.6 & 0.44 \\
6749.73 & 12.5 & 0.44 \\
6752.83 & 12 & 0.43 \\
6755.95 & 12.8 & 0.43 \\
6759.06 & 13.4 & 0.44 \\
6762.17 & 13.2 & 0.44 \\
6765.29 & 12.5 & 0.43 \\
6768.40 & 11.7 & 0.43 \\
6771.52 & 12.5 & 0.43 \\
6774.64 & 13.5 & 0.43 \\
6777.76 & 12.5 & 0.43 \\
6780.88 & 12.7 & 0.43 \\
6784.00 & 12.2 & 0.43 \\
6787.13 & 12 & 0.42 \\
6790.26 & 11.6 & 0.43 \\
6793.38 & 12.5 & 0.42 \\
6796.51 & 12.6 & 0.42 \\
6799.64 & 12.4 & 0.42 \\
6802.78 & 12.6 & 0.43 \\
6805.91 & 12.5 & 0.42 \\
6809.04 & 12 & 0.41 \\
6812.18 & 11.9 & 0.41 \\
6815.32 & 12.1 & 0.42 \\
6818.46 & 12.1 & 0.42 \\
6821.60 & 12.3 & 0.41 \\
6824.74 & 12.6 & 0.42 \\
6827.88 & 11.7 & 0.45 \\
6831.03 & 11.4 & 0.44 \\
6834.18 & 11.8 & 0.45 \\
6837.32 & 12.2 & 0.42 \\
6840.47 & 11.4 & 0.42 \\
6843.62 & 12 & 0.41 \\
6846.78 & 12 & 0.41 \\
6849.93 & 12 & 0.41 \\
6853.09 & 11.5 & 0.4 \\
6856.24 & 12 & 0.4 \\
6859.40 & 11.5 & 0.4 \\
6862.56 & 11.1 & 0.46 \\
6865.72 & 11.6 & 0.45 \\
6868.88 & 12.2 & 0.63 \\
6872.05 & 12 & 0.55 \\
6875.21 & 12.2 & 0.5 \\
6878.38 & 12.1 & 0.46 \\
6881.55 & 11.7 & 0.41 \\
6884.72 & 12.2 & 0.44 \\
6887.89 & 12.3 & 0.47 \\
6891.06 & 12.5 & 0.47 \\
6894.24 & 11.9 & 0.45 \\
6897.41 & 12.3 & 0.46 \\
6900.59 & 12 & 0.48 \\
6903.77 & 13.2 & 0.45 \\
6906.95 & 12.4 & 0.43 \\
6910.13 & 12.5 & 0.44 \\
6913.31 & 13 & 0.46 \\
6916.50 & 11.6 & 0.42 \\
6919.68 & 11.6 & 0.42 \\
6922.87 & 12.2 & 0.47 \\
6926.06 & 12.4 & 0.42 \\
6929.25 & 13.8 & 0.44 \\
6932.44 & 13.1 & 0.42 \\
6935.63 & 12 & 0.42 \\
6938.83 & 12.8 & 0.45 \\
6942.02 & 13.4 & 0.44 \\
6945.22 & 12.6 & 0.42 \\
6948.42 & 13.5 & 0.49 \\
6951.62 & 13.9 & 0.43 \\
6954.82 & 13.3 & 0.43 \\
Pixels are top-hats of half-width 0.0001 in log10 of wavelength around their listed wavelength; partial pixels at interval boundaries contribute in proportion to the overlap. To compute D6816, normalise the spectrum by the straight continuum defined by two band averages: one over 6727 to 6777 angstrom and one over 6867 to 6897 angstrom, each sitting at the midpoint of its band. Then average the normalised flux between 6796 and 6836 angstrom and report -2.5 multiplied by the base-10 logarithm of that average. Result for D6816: 0.03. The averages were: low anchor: 12.8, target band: 12.1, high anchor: 12.1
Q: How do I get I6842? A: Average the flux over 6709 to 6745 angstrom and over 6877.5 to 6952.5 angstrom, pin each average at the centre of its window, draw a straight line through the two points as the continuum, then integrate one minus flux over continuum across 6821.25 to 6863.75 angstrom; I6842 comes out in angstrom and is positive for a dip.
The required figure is 2.99 angstrom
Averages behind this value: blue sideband 13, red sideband 12.5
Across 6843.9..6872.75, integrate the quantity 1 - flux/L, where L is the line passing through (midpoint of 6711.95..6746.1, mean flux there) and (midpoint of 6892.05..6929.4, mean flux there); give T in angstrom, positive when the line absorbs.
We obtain 1.71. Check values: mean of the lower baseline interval 12.9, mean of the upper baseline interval 12.4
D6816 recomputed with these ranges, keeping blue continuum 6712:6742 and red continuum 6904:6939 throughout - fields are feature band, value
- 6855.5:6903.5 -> 0.05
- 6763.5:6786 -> 0.02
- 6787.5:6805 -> 0.04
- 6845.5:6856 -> 0.07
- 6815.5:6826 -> 0.03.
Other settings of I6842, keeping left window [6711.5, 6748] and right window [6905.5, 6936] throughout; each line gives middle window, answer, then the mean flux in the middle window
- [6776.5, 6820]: 1.6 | 12.3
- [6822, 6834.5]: 0.7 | 11.9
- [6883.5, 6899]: 0.4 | 12.2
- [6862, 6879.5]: 0.9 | 11.9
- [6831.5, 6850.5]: 1.2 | 11.9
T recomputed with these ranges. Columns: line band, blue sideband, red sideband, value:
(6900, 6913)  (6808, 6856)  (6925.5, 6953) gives 0.1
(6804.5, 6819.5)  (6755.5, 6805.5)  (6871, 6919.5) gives 0.4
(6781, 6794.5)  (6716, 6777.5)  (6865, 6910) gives 0.5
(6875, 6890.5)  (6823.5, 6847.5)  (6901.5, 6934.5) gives 0.2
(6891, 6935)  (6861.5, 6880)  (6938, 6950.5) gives 0.5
